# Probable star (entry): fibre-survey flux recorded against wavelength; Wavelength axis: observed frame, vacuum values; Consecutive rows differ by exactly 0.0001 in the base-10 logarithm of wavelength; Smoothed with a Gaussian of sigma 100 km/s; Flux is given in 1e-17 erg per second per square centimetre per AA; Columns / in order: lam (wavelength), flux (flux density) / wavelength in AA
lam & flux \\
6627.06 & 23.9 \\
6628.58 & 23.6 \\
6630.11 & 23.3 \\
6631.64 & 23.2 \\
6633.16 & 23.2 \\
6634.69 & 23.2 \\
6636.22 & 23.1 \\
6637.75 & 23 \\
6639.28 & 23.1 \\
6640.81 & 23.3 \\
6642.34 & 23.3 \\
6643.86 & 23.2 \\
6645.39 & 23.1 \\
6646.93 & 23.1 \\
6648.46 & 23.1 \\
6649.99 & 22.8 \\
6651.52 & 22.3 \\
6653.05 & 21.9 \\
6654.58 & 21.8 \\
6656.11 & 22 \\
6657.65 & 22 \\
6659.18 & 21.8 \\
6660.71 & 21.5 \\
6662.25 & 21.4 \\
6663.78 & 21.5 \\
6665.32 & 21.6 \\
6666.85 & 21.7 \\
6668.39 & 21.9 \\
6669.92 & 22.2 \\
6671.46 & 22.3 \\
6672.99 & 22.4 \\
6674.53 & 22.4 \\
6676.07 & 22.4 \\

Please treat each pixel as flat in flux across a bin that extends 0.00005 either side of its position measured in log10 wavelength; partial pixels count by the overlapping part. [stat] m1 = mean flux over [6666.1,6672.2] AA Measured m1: 22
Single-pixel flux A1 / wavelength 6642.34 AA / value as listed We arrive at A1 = 23.3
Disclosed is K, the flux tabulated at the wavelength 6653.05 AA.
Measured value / 21.9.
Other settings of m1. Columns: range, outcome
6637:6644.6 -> 23.2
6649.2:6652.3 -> 22.6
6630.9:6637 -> 23.2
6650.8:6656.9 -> 22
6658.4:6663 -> 21.6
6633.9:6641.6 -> 23.1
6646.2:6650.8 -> 23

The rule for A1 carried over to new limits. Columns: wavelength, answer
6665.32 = 21.6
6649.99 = 22.8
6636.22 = 23.1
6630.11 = 23.3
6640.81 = 23.3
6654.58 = 21.8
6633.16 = 23.2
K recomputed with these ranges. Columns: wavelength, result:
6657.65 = 22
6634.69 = 23.2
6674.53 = 22.4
